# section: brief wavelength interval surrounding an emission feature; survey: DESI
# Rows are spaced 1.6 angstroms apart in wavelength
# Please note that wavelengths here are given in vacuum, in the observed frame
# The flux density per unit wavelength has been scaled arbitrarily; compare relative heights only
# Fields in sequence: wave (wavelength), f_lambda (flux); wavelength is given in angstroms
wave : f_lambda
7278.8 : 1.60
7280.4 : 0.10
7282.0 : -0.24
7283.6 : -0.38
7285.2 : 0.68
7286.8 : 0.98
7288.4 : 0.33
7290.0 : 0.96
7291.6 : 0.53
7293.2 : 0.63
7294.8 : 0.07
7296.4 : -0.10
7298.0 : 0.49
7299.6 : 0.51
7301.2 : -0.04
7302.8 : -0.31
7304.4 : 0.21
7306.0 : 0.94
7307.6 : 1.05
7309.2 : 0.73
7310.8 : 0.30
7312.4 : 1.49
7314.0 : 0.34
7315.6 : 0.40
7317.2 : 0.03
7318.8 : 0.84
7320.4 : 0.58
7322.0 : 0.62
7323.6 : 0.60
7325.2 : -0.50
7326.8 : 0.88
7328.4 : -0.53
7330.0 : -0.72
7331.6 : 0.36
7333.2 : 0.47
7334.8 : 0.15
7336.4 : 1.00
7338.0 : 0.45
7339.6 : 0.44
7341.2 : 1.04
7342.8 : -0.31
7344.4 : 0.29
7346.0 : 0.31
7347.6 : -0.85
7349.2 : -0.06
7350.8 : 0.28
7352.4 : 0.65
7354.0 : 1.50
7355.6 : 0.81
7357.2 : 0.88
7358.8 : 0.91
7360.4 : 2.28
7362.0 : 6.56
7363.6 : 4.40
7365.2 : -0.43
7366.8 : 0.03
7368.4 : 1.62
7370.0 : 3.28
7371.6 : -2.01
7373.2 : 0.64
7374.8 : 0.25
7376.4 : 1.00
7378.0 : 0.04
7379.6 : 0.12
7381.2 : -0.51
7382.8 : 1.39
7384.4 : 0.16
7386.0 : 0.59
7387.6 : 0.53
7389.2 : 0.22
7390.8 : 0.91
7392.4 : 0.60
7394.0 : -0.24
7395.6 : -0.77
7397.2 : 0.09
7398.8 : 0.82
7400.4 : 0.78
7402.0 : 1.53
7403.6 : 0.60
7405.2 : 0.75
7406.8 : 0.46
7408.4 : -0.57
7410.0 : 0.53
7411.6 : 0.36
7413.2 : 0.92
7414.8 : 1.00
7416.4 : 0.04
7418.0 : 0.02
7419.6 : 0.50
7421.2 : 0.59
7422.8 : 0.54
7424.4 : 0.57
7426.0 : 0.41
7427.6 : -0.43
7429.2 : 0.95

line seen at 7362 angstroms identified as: H-alpha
